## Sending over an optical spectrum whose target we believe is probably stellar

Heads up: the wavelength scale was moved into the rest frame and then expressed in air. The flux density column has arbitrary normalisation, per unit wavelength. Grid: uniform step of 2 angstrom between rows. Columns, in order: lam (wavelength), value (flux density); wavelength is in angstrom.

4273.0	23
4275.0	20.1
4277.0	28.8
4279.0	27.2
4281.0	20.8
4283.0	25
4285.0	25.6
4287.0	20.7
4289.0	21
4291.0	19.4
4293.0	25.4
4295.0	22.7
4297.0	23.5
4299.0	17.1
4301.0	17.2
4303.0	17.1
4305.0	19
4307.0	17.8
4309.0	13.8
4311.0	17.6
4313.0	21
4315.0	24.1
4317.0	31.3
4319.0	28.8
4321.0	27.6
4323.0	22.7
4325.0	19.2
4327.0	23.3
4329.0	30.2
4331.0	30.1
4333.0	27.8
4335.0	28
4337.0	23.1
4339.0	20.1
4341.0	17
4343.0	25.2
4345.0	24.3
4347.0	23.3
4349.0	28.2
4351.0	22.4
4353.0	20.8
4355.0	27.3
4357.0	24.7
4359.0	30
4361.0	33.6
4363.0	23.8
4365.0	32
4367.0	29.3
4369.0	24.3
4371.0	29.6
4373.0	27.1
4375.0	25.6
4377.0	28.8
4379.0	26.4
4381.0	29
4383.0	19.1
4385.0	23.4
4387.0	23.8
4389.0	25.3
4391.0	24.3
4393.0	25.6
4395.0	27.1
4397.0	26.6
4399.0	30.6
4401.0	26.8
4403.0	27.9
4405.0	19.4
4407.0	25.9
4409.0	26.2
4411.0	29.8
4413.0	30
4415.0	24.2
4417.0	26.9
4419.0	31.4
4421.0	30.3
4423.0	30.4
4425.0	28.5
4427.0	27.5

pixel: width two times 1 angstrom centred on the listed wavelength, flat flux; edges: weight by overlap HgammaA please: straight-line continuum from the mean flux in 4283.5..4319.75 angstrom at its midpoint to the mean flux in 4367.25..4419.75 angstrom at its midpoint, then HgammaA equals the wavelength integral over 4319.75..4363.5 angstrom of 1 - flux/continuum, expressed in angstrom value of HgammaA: -3.1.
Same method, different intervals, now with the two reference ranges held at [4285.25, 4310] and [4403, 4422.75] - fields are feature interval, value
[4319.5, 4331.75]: -2.26 angstrom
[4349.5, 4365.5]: -2.04 angstrom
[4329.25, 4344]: -1.66 angstrom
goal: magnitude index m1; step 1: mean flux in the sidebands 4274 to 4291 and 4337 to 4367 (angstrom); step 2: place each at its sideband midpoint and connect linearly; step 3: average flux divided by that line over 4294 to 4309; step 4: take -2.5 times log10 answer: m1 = 0.258 mag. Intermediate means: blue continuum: 23.4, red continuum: 25.3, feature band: 18.8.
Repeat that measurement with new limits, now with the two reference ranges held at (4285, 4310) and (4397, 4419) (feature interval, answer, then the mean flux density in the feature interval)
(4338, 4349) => 0.013 mag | 22.5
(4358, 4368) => -0.231 mag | 29.7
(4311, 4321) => -0.212 mag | 25.6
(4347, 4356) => -0.056 mag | 24.5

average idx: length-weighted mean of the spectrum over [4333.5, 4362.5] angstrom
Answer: 24.9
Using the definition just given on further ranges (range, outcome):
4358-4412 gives 26.7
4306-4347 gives 23.6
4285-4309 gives 20.1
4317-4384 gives 25.9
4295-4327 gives 21.3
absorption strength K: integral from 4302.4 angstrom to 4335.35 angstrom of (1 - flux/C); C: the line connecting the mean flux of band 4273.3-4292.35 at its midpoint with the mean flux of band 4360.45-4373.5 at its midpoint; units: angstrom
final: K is 2.6 angstrom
